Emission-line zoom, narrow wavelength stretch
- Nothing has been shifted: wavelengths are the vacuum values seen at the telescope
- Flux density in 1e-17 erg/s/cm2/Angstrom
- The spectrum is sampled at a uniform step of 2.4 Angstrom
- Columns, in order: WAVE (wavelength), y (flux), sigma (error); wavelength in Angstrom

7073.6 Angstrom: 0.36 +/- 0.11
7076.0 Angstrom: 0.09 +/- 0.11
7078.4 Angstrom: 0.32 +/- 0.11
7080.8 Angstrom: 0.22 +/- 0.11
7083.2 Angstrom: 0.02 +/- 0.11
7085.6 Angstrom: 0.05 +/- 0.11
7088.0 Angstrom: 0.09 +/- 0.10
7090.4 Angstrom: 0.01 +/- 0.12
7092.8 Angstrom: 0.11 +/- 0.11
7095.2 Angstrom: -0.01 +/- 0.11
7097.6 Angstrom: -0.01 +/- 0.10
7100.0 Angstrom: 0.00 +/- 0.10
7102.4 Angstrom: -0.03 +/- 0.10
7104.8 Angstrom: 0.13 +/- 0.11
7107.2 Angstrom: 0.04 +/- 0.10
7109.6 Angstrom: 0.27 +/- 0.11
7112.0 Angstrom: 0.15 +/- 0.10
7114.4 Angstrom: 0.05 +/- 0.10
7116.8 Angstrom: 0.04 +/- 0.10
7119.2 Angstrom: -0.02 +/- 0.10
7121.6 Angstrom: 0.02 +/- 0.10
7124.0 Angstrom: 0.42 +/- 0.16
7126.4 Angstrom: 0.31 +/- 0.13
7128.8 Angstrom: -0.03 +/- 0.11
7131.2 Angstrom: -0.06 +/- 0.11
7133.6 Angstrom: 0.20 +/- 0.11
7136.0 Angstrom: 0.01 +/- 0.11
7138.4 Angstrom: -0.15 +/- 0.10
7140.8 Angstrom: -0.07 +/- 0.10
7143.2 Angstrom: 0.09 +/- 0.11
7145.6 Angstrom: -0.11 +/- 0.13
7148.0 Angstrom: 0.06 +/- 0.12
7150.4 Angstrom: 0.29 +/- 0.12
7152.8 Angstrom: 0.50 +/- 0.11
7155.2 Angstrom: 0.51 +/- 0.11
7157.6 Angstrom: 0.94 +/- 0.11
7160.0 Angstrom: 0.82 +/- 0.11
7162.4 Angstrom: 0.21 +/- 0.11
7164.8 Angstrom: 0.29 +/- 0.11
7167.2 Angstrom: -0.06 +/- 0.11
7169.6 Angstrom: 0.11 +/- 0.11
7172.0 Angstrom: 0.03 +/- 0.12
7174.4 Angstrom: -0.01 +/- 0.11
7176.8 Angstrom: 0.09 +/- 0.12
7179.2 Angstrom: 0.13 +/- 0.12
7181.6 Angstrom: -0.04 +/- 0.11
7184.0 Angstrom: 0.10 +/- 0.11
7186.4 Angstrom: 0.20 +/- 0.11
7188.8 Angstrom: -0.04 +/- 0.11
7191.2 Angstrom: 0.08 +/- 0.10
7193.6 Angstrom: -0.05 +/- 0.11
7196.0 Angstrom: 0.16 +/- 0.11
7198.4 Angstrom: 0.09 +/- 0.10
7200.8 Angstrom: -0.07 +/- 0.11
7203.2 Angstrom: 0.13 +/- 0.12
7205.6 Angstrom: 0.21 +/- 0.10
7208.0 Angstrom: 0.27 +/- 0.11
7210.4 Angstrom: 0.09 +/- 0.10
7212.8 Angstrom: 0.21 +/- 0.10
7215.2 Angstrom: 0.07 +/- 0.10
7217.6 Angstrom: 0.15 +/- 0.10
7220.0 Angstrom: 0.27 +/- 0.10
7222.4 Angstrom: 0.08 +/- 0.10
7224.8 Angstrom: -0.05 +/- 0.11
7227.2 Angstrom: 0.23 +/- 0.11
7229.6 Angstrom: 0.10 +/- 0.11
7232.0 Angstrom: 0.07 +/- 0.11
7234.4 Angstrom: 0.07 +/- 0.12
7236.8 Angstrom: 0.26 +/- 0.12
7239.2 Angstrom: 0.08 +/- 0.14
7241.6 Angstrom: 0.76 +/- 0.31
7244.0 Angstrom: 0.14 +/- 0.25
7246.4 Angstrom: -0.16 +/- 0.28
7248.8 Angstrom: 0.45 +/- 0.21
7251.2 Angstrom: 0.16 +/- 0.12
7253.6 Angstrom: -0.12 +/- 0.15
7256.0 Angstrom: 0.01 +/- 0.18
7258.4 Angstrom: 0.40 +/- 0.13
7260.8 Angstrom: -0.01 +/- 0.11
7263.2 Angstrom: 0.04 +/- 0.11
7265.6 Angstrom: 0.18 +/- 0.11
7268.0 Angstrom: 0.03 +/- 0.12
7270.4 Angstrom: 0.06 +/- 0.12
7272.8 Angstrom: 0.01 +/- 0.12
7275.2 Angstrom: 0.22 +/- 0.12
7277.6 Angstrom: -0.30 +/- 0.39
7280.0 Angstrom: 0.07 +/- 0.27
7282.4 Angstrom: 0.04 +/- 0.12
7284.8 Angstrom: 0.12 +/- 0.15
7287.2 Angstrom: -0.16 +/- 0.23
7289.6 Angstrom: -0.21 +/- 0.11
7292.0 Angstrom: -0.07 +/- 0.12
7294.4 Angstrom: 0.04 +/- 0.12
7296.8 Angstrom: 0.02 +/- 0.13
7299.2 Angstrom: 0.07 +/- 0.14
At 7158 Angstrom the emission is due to [O II] 3727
